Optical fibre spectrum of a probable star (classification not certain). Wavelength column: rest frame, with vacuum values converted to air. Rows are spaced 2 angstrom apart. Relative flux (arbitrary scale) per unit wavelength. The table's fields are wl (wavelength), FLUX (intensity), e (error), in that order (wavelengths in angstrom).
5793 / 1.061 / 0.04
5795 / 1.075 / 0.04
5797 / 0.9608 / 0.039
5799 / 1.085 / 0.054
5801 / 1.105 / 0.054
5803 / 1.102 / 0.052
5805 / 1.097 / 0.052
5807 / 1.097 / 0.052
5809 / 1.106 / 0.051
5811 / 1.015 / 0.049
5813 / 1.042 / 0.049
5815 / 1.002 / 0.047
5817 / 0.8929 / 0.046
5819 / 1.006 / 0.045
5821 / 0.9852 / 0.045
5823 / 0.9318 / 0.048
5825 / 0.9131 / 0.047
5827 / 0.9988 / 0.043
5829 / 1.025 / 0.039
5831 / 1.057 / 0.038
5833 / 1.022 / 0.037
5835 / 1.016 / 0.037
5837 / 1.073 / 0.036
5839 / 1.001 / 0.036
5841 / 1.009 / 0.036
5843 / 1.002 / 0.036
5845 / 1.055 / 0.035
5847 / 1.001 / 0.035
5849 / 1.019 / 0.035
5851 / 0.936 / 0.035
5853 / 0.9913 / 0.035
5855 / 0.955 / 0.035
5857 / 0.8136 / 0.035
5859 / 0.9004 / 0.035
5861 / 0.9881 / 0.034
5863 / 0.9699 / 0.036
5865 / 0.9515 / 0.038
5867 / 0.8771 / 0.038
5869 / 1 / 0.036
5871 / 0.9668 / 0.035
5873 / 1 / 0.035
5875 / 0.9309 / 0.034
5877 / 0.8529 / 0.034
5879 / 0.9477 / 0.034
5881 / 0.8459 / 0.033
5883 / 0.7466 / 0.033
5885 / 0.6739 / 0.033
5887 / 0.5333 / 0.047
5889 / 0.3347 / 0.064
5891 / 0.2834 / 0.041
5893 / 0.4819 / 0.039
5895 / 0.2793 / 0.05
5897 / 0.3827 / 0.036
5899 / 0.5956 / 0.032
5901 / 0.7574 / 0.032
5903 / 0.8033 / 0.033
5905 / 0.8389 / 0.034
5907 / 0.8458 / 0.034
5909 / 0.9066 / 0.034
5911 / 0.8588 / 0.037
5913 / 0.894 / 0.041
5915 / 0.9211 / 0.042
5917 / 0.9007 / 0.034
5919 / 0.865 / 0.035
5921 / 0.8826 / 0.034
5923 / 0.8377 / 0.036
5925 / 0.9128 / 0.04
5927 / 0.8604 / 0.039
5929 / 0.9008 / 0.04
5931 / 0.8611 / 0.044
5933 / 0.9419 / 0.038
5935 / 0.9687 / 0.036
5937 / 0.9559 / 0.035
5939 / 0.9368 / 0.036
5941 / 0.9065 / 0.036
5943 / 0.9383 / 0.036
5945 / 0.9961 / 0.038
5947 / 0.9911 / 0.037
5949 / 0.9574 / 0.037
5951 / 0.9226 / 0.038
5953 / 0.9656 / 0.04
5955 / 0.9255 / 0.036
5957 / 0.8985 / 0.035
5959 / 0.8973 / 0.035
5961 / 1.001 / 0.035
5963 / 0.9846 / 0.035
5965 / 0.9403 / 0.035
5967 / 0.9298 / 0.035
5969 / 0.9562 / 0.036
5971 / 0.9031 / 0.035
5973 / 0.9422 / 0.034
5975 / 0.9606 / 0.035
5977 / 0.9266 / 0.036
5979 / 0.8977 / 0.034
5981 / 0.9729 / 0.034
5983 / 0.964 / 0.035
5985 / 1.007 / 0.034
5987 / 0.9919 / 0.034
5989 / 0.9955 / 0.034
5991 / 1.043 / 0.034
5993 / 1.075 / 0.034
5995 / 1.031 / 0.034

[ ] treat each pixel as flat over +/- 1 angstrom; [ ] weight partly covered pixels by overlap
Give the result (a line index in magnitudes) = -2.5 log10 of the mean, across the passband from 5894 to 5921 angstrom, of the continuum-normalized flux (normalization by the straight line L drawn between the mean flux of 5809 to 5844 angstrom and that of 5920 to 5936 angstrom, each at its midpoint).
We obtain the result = 0.20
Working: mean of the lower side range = 1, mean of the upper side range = 0.896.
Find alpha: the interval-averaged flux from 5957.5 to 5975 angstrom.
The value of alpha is 0.944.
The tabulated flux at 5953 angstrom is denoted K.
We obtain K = 0.9656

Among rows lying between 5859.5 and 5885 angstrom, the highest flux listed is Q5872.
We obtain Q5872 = 1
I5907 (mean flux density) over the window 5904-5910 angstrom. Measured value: 0.864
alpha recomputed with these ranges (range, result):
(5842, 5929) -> 0.824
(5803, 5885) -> 0.974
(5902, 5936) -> 0.882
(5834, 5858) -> 0.989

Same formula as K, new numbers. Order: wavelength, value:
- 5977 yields 0.9266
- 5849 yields 1.019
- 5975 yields 0.9606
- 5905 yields 0.8389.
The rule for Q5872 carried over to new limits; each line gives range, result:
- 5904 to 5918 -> 0.9211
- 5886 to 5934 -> 0.9419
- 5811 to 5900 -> 1.073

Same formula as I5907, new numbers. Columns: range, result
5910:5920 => 0.888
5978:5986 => 0.96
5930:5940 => 0.933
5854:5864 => 0.925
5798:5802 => 1.09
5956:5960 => 0.898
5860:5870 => 0.957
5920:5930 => 0.879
